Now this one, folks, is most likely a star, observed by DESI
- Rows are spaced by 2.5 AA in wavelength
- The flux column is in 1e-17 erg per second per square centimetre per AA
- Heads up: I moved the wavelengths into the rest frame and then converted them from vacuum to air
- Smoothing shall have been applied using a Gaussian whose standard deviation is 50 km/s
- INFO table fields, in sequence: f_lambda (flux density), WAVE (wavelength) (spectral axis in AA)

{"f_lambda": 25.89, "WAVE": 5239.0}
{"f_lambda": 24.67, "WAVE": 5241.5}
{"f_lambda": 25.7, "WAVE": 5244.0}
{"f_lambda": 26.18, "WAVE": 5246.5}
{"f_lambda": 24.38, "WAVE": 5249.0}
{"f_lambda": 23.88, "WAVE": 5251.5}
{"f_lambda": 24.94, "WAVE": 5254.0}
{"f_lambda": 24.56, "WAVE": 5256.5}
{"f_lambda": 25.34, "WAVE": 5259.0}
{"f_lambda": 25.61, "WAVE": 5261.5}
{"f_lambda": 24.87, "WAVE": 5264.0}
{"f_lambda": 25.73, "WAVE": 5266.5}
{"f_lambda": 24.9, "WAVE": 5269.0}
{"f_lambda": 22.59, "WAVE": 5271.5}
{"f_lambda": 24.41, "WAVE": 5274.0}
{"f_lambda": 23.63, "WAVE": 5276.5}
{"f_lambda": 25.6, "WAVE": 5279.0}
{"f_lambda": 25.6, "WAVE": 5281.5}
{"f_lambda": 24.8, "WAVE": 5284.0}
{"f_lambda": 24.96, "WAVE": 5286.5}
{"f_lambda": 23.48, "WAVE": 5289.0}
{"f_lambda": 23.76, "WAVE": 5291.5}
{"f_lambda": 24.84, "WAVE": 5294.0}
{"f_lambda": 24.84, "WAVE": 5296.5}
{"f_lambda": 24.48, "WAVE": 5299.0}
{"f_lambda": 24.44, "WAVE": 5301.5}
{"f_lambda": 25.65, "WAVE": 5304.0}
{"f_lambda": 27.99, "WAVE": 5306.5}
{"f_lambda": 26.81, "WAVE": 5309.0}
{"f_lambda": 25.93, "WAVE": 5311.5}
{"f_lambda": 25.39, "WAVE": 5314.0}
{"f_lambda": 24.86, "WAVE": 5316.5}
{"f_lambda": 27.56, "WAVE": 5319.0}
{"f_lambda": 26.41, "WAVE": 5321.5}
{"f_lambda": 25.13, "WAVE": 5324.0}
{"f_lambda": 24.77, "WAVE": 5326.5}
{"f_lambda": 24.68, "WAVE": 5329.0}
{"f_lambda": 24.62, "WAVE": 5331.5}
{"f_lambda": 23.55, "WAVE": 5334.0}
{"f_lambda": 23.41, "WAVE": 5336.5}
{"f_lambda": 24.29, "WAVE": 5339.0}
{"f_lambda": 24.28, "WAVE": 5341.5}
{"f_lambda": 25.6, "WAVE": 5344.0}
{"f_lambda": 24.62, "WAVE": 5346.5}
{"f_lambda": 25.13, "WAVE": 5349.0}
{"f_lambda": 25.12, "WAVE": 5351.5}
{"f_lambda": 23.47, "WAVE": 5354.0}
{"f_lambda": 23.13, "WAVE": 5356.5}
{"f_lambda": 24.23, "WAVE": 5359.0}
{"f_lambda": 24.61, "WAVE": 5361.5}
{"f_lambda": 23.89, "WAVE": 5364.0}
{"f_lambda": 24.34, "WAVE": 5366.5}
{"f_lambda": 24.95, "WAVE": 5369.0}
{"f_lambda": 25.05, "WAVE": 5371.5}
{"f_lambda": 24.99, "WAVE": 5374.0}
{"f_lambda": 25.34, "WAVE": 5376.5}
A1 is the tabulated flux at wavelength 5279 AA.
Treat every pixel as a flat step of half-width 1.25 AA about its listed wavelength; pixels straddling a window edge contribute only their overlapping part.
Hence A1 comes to 25.6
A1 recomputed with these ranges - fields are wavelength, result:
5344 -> 25.6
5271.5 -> 22.59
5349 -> 25.13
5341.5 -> 24.28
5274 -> 24.41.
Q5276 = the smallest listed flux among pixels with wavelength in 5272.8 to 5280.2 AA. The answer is 23.63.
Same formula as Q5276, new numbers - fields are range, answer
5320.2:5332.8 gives 24.62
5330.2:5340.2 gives 23.41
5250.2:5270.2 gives 23.88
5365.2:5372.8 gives 24.34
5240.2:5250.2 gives 24.38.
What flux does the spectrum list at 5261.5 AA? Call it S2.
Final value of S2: 25.61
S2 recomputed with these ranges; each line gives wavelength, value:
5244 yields 25.7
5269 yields 24.9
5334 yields 23.55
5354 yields 23.47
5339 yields 24.29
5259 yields 25.34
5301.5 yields 24.44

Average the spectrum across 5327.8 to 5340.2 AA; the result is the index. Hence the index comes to 24.1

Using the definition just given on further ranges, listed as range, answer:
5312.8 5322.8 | 26.1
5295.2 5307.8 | 25.5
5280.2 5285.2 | 25.2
